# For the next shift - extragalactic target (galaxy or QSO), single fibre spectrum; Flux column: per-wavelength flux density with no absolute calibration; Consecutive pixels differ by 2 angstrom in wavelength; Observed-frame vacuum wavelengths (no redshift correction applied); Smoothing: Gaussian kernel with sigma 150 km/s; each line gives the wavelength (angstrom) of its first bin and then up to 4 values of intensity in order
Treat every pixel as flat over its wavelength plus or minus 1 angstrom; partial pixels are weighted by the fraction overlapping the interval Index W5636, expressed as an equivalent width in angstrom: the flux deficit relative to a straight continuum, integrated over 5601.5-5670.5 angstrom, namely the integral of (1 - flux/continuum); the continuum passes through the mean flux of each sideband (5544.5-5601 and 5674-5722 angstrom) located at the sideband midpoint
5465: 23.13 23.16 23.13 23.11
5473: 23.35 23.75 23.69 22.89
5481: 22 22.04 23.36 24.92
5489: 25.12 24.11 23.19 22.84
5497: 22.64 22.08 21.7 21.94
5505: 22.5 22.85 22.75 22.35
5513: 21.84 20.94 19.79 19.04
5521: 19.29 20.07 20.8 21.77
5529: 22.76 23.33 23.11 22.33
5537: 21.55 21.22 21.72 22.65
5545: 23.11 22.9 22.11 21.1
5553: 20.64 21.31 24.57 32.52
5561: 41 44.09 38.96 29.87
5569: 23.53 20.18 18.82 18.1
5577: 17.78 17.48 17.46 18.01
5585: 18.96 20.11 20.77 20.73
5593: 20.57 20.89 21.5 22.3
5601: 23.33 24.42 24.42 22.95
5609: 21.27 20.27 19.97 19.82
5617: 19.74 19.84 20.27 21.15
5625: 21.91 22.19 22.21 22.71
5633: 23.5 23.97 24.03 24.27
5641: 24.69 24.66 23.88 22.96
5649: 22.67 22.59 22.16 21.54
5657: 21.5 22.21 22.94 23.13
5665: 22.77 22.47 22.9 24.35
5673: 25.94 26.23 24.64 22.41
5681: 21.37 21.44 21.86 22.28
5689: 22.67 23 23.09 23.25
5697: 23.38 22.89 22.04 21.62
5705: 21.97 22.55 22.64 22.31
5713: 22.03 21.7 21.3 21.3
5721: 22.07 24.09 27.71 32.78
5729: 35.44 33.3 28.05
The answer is 1.75 angstrom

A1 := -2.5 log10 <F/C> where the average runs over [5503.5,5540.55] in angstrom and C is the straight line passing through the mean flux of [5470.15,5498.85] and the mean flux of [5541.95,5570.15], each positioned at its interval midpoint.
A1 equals 0.19 mag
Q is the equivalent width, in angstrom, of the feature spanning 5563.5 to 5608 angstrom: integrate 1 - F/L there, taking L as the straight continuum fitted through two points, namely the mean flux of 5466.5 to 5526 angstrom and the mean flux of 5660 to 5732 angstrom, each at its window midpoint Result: 1.74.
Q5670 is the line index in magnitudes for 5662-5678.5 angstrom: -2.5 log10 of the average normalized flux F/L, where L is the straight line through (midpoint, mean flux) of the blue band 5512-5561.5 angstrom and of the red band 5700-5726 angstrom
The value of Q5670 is -0.066 mag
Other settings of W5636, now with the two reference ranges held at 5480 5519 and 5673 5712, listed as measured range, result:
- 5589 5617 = 1.3 angstrom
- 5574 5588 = 2.7 angstrom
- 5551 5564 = -4.2 angstrom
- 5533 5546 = 0.2 angstrom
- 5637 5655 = -0.5 angstrom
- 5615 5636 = 1.0 angstrom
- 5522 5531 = 0.4 angstrom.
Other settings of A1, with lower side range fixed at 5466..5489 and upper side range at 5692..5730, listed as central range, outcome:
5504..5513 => 0.040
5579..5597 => 0.197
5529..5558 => 0.057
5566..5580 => 0.133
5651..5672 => 0.055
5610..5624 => 0.174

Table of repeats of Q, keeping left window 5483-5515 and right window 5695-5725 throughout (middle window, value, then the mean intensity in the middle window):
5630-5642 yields -0.7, 23.9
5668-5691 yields -0.7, 23.3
